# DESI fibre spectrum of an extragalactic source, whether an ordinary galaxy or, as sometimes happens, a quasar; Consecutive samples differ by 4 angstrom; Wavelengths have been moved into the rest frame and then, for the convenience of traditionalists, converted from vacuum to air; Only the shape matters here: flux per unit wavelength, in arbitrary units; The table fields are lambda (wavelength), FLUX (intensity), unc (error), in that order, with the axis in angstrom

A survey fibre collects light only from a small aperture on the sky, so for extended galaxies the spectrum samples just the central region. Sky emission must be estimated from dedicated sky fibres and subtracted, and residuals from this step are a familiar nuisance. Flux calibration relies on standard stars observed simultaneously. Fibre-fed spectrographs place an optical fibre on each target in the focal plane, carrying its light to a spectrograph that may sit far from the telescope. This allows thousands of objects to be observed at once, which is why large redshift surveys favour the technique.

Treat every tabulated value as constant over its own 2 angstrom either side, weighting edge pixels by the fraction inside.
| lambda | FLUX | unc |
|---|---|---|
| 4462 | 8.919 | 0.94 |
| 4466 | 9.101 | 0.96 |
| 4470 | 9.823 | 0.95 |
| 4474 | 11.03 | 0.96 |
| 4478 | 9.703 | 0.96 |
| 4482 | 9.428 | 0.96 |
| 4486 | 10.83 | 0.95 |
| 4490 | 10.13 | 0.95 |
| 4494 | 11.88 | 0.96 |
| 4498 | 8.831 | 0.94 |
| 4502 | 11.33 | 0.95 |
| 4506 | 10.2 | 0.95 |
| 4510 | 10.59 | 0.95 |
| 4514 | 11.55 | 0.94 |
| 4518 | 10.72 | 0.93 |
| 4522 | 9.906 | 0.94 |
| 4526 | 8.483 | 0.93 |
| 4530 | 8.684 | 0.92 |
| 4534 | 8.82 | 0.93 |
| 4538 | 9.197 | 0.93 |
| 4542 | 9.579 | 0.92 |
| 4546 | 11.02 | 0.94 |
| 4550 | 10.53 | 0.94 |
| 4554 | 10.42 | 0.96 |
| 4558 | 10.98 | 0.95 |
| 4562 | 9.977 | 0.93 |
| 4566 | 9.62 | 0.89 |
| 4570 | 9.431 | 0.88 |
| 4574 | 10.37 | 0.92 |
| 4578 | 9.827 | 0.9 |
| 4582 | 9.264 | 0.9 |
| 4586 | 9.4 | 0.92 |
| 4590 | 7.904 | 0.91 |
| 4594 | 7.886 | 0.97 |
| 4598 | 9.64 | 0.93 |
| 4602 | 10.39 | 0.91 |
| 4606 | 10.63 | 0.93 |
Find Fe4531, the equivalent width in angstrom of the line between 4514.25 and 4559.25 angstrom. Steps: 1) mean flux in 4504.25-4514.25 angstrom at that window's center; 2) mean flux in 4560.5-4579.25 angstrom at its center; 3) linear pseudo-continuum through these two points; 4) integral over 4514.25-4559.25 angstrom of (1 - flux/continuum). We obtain 1.7 angstrom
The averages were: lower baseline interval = 10.7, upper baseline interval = 9.84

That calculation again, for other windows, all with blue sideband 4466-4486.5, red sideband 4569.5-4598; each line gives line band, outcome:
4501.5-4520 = -2.1 angstrom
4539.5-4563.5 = -2.5 angstrom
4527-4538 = 0.9 angstrom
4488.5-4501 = -0.6 angstrom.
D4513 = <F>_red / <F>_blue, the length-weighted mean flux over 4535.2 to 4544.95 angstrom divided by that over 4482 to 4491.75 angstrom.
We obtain 0.92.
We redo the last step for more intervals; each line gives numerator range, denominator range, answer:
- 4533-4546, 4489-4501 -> 0.92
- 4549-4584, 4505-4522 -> 0.94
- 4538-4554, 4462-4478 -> 1.04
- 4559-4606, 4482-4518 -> 0.90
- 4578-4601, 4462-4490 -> 0.90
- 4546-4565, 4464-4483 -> 1.07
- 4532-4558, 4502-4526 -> 0.96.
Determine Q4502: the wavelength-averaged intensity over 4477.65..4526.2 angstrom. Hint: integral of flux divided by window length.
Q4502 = 10.4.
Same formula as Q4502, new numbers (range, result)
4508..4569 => 10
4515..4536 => 9.43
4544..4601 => 9.75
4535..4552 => 10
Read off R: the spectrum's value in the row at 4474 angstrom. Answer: 11.03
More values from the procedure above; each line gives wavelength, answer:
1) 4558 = 10.98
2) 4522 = 9.906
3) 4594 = 7.886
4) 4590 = 7.904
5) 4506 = 10.2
